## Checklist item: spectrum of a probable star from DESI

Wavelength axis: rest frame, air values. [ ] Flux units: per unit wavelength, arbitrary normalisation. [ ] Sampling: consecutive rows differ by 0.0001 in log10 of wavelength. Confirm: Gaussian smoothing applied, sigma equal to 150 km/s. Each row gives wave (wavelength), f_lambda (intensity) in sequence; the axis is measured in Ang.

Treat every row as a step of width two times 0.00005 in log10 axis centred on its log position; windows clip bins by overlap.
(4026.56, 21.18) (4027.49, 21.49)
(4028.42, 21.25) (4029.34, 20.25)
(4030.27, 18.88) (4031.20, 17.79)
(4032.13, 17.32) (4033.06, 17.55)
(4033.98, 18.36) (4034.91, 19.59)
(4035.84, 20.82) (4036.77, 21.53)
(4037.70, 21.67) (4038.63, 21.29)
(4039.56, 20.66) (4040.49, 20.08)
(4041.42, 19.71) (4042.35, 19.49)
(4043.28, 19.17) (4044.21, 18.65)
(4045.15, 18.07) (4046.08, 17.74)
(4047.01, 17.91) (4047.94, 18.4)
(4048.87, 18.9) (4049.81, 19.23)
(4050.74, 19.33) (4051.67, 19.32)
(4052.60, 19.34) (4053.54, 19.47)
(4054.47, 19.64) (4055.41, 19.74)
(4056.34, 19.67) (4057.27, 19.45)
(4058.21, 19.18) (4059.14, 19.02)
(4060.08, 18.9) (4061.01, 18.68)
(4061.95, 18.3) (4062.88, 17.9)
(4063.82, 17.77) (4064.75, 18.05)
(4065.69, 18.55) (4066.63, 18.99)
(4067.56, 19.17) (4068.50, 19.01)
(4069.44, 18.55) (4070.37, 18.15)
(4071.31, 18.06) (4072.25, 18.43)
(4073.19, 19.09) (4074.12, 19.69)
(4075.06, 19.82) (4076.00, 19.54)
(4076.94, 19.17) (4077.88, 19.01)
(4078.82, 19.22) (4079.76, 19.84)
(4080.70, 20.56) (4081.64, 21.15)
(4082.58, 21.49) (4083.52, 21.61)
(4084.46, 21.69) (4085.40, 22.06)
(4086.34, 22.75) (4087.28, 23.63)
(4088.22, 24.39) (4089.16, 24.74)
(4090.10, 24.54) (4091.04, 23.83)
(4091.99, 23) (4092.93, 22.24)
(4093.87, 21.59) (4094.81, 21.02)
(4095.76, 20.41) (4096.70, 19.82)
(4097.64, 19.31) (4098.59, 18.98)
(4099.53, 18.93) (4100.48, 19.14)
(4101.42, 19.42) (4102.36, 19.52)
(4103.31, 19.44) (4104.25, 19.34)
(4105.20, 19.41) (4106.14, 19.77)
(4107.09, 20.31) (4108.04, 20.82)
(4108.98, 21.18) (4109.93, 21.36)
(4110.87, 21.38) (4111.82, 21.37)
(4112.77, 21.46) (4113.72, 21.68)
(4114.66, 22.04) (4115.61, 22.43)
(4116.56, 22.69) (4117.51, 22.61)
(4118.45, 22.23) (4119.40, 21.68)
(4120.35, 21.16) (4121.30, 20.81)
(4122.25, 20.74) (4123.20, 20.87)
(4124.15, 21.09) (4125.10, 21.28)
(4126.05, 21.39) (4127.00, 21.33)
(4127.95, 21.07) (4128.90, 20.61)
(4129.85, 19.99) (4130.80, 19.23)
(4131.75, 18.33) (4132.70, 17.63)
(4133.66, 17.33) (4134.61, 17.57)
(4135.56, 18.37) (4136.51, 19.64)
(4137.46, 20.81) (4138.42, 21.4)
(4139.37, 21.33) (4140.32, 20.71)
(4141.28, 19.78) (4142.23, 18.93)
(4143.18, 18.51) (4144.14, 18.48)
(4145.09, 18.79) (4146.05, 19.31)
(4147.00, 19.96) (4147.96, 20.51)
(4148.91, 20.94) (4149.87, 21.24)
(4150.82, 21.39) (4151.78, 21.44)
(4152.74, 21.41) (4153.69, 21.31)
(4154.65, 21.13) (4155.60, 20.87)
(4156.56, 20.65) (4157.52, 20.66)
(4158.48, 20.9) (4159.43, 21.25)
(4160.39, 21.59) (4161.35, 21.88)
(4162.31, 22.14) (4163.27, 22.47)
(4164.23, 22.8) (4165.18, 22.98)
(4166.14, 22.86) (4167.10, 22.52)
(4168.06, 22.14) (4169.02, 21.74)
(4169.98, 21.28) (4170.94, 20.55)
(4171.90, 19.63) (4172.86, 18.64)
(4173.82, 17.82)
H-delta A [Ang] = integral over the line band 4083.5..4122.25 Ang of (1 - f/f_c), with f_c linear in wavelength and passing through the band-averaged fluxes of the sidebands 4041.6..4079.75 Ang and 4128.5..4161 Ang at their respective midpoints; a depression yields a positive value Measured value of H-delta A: -3.7 Ang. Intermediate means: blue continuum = 18.9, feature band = 21.4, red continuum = 20.1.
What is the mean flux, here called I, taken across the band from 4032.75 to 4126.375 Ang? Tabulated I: 20.2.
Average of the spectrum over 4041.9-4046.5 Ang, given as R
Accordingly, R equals 18.6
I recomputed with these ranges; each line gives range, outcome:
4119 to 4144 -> 20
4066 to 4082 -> 19.2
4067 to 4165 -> 20.6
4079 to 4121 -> 21.3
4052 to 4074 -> 18.8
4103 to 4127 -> 21.2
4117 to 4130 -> 21.2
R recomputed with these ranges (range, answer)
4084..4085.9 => 21.9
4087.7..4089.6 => 24.6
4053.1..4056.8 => 19.6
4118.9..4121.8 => 21.2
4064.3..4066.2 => 18.2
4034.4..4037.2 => 20.6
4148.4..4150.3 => 21.1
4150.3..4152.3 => 21.4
